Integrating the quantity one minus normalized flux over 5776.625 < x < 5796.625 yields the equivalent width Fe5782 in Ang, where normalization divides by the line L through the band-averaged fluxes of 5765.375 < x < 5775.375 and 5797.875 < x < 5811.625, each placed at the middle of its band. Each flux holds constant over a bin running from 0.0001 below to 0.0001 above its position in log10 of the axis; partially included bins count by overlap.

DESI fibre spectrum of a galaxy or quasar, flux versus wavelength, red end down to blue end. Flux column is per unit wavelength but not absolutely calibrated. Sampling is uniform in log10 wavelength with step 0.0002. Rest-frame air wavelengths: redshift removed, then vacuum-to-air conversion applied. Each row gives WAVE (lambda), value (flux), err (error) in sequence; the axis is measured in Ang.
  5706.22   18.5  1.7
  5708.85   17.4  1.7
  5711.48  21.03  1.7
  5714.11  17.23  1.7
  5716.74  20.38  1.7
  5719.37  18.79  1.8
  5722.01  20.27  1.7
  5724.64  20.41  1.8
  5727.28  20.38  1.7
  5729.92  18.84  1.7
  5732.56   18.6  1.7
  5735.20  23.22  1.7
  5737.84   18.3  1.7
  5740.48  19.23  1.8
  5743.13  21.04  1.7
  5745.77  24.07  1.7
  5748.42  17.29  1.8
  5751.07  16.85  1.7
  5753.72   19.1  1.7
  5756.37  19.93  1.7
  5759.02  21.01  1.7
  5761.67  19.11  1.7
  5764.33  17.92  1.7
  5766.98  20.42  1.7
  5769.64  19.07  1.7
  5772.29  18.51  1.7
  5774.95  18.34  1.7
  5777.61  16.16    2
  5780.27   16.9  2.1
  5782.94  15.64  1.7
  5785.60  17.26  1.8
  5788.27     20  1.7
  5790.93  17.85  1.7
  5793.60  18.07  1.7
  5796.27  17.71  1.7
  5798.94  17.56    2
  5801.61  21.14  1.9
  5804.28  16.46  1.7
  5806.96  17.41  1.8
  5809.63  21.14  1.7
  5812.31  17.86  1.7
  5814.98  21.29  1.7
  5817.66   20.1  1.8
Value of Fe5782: 1.6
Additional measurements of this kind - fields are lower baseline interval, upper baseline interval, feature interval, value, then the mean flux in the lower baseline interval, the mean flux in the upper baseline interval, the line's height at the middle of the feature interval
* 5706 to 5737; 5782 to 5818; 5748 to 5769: 0.07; 19.6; 18.5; 19.1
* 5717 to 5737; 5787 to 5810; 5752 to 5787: 1.34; 20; 18.5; 19.1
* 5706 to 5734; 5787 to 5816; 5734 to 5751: -0.96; 19.3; 18.7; 19.2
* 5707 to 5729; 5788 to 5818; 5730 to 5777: -0.67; 19.5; 18.8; 19.2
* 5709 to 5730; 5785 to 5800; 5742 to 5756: -0.49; 19.6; 18.1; 19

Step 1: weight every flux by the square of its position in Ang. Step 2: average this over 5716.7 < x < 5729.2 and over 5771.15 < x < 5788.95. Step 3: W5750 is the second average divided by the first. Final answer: 0.89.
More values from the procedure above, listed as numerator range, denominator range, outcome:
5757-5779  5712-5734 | 0.98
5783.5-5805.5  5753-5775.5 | 0.95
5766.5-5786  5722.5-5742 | 0.90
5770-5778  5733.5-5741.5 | 0.90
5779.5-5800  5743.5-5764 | 0.91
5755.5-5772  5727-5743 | 0.99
